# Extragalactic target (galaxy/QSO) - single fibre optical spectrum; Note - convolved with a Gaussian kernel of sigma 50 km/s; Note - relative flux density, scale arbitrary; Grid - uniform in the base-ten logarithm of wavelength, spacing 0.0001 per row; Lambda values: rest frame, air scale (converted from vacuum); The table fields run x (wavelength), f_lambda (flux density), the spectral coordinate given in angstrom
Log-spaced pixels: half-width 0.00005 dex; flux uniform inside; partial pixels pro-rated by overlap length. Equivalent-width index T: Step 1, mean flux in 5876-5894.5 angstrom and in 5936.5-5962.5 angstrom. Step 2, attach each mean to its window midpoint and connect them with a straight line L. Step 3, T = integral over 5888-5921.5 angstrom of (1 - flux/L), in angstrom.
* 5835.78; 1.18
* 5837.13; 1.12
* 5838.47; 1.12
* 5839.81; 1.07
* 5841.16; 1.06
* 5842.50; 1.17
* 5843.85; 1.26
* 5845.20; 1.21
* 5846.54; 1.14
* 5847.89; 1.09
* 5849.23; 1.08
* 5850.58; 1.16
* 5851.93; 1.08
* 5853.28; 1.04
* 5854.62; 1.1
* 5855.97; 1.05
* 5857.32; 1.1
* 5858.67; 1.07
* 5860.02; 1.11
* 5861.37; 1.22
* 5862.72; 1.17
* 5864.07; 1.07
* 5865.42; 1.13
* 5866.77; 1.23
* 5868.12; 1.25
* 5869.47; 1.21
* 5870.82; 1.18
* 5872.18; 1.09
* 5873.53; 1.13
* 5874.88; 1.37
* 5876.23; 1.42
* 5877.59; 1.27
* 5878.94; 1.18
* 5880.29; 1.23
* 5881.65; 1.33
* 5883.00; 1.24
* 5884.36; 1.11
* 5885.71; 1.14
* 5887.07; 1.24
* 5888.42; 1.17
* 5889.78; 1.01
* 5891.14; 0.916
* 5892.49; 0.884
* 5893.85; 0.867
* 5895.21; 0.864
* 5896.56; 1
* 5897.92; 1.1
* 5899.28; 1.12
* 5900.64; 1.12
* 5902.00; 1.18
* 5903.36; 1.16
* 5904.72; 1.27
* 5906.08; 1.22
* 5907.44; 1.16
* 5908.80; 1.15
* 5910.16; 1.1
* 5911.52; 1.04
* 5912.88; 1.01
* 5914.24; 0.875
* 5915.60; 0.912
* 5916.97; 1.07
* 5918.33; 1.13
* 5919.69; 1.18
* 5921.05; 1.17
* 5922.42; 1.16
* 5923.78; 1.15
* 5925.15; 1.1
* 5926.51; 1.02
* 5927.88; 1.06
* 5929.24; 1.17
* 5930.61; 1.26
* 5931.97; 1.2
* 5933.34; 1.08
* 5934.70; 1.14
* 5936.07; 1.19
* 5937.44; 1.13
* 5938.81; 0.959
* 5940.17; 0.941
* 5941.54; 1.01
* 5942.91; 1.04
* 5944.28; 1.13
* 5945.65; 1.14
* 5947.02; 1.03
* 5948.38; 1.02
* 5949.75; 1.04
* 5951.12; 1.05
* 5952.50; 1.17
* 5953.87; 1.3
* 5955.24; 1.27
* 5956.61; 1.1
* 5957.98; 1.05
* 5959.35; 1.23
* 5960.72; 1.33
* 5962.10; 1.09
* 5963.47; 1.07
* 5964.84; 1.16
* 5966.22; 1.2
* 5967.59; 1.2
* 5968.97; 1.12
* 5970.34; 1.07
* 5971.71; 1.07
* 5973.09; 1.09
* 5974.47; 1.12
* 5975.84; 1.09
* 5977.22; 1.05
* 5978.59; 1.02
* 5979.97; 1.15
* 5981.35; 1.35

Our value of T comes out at 1.8 angstrom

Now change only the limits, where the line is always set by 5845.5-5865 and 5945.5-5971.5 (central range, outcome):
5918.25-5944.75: 0.5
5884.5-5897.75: 1.2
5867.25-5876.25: -0.9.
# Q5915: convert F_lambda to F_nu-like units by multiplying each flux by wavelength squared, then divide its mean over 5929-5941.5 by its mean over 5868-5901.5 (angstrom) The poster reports 1.00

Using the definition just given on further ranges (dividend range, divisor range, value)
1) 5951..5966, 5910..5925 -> 1.11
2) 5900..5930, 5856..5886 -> 0.95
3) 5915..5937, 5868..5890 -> 0.94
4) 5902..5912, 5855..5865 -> 1.06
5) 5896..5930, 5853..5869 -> 0.99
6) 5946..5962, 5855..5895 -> 1.02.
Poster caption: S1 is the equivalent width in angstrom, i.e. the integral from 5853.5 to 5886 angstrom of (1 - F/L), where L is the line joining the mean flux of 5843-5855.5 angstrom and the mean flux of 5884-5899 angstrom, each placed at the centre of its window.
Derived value -3.1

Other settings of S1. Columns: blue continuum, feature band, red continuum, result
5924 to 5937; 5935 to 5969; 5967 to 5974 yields 0.04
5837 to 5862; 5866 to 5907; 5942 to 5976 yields -1.05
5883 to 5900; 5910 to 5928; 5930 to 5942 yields 0.18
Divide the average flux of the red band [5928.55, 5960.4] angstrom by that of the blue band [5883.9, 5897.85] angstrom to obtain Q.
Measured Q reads 1.1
